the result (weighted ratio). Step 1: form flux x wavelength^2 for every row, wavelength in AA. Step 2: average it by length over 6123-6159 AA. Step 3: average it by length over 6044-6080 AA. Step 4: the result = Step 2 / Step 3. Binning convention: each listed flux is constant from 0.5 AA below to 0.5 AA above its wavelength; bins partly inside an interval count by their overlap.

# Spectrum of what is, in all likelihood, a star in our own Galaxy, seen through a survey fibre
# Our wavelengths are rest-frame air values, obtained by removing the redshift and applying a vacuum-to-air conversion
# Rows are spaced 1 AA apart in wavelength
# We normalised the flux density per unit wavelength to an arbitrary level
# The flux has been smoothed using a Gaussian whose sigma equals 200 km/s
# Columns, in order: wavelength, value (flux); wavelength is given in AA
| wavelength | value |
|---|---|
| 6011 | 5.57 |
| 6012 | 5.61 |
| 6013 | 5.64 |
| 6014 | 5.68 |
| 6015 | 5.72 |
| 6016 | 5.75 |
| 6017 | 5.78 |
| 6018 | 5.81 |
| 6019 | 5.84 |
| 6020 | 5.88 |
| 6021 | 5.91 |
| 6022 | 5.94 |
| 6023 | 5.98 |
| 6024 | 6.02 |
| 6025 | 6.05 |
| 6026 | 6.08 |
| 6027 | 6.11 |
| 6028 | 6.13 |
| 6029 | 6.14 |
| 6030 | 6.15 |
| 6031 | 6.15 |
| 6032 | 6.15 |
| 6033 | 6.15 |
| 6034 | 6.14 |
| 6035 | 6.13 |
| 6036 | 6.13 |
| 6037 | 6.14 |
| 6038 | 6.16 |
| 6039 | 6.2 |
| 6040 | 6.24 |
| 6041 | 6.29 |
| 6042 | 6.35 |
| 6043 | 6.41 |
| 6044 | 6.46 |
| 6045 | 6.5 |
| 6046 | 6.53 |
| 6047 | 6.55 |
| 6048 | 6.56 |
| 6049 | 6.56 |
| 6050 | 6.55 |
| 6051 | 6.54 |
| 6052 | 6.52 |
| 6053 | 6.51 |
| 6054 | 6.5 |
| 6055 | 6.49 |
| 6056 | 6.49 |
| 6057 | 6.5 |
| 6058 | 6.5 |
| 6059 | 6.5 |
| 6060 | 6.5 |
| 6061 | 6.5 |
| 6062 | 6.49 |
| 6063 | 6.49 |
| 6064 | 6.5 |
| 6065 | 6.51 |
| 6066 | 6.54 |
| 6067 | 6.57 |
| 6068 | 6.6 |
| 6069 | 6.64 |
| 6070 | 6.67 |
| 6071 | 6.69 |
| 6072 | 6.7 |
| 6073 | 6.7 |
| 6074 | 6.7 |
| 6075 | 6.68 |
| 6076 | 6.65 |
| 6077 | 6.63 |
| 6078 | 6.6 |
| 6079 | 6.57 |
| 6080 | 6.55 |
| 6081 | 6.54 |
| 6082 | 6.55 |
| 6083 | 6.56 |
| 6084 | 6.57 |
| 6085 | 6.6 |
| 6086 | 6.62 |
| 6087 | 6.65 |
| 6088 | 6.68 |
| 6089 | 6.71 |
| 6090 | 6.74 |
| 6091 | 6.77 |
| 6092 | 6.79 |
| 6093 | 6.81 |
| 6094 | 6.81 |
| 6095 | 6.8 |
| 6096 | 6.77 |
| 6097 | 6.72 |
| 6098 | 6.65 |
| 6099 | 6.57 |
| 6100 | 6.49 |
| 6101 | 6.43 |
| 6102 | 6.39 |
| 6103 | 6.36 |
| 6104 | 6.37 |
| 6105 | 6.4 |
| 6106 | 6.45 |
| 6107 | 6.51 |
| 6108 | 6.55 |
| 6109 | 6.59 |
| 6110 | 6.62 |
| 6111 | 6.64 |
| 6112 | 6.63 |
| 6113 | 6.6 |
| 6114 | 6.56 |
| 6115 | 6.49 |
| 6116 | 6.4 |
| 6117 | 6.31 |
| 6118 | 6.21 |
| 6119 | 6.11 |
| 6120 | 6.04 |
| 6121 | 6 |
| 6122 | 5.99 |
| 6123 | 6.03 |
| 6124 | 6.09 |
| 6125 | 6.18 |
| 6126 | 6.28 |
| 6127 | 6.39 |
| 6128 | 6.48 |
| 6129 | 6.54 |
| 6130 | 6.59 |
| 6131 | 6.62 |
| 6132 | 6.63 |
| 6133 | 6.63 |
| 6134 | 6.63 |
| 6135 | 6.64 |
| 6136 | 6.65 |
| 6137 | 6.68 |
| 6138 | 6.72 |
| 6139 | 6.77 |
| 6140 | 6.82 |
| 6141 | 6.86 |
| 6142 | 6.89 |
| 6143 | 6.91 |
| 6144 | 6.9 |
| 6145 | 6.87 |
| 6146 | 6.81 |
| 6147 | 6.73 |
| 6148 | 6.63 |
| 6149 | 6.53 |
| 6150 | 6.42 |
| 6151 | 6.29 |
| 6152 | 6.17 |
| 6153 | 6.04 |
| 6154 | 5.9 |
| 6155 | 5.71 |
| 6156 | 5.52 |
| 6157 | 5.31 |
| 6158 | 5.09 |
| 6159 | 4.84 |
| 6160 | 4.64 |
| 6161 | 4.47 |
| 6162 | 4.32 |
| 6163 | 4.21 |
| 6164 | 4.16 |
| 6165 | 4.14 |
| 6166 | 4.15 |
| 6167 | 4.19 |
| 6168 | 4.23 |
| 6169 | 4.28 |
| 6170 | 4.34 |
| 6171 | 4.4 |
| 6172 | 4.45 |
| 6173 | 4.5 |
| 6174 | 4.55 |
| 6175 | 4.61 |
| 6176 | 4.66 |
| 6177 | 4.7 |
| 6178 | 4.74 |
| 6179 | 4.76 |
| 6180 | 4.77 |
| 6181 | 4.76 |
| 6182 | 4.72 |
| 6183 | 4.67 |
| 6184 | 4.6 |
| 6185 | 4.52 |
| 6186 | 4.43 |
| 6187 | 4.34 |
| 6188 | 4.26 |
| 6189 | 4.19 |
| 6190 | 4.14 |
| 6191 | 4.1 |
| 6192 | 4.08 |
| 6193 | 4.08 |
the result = 1.00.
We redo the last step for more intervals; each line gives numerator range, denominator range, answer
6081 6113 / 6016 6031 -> 1.13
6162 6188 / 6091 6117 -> 0.70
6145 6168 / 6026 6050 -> 0.89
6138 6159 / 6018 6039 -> 1.09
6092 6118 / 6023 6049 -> 1.07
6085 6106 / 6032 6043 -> 1.09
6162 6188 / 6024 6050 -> 0.75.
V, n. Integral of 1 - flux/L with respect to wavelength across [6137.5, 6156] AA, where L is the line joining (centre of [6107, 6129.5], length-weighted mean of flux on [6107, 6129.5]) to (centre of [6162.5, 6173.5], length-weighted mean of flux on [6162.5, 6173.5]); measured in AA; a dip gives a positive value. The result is -4.9 AA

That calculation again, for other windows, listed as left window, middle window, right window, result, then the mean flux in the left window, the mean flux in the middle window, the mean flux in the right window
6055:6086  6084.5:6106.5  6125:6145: 0.0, 6.58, 6.62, 6.66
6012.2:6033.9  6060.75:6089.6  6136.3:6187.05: -4.5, 5.95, 6.6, 5.32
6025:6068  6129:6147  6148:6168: -4.5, 6.37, 6.74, 5.18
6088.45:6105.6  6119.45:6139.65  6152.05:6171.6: -2.7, 6.62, 6.43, 4.77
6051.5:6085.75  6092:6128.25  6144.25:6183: -3.1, 6.57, 6.44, 5.1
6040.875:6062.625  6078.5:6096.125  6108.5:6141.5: -0.5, 6.49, 6.67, 6.47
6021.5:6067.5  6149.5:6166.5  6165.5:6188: -1.3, 6.34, 5.14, 4.51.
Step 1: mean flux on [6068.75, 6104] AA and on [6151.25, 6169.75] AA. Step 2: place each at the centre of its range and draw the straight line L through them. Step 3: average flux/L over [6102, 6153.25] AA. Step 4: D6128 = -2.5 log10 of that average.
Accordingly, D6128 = -0.16 mag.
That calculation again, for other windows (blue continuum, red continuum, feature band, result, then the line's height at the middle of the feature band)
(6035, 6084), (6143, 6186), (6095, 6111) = -0.11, 5.93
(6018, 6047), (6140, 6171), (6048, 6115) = -0.12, 5.9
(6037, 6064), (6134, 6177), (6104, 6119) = -0.10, 5.93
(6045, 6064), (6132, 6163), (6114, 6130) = 0.00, 6.25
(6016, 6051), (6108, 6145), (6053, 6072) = -0.04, 6.28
